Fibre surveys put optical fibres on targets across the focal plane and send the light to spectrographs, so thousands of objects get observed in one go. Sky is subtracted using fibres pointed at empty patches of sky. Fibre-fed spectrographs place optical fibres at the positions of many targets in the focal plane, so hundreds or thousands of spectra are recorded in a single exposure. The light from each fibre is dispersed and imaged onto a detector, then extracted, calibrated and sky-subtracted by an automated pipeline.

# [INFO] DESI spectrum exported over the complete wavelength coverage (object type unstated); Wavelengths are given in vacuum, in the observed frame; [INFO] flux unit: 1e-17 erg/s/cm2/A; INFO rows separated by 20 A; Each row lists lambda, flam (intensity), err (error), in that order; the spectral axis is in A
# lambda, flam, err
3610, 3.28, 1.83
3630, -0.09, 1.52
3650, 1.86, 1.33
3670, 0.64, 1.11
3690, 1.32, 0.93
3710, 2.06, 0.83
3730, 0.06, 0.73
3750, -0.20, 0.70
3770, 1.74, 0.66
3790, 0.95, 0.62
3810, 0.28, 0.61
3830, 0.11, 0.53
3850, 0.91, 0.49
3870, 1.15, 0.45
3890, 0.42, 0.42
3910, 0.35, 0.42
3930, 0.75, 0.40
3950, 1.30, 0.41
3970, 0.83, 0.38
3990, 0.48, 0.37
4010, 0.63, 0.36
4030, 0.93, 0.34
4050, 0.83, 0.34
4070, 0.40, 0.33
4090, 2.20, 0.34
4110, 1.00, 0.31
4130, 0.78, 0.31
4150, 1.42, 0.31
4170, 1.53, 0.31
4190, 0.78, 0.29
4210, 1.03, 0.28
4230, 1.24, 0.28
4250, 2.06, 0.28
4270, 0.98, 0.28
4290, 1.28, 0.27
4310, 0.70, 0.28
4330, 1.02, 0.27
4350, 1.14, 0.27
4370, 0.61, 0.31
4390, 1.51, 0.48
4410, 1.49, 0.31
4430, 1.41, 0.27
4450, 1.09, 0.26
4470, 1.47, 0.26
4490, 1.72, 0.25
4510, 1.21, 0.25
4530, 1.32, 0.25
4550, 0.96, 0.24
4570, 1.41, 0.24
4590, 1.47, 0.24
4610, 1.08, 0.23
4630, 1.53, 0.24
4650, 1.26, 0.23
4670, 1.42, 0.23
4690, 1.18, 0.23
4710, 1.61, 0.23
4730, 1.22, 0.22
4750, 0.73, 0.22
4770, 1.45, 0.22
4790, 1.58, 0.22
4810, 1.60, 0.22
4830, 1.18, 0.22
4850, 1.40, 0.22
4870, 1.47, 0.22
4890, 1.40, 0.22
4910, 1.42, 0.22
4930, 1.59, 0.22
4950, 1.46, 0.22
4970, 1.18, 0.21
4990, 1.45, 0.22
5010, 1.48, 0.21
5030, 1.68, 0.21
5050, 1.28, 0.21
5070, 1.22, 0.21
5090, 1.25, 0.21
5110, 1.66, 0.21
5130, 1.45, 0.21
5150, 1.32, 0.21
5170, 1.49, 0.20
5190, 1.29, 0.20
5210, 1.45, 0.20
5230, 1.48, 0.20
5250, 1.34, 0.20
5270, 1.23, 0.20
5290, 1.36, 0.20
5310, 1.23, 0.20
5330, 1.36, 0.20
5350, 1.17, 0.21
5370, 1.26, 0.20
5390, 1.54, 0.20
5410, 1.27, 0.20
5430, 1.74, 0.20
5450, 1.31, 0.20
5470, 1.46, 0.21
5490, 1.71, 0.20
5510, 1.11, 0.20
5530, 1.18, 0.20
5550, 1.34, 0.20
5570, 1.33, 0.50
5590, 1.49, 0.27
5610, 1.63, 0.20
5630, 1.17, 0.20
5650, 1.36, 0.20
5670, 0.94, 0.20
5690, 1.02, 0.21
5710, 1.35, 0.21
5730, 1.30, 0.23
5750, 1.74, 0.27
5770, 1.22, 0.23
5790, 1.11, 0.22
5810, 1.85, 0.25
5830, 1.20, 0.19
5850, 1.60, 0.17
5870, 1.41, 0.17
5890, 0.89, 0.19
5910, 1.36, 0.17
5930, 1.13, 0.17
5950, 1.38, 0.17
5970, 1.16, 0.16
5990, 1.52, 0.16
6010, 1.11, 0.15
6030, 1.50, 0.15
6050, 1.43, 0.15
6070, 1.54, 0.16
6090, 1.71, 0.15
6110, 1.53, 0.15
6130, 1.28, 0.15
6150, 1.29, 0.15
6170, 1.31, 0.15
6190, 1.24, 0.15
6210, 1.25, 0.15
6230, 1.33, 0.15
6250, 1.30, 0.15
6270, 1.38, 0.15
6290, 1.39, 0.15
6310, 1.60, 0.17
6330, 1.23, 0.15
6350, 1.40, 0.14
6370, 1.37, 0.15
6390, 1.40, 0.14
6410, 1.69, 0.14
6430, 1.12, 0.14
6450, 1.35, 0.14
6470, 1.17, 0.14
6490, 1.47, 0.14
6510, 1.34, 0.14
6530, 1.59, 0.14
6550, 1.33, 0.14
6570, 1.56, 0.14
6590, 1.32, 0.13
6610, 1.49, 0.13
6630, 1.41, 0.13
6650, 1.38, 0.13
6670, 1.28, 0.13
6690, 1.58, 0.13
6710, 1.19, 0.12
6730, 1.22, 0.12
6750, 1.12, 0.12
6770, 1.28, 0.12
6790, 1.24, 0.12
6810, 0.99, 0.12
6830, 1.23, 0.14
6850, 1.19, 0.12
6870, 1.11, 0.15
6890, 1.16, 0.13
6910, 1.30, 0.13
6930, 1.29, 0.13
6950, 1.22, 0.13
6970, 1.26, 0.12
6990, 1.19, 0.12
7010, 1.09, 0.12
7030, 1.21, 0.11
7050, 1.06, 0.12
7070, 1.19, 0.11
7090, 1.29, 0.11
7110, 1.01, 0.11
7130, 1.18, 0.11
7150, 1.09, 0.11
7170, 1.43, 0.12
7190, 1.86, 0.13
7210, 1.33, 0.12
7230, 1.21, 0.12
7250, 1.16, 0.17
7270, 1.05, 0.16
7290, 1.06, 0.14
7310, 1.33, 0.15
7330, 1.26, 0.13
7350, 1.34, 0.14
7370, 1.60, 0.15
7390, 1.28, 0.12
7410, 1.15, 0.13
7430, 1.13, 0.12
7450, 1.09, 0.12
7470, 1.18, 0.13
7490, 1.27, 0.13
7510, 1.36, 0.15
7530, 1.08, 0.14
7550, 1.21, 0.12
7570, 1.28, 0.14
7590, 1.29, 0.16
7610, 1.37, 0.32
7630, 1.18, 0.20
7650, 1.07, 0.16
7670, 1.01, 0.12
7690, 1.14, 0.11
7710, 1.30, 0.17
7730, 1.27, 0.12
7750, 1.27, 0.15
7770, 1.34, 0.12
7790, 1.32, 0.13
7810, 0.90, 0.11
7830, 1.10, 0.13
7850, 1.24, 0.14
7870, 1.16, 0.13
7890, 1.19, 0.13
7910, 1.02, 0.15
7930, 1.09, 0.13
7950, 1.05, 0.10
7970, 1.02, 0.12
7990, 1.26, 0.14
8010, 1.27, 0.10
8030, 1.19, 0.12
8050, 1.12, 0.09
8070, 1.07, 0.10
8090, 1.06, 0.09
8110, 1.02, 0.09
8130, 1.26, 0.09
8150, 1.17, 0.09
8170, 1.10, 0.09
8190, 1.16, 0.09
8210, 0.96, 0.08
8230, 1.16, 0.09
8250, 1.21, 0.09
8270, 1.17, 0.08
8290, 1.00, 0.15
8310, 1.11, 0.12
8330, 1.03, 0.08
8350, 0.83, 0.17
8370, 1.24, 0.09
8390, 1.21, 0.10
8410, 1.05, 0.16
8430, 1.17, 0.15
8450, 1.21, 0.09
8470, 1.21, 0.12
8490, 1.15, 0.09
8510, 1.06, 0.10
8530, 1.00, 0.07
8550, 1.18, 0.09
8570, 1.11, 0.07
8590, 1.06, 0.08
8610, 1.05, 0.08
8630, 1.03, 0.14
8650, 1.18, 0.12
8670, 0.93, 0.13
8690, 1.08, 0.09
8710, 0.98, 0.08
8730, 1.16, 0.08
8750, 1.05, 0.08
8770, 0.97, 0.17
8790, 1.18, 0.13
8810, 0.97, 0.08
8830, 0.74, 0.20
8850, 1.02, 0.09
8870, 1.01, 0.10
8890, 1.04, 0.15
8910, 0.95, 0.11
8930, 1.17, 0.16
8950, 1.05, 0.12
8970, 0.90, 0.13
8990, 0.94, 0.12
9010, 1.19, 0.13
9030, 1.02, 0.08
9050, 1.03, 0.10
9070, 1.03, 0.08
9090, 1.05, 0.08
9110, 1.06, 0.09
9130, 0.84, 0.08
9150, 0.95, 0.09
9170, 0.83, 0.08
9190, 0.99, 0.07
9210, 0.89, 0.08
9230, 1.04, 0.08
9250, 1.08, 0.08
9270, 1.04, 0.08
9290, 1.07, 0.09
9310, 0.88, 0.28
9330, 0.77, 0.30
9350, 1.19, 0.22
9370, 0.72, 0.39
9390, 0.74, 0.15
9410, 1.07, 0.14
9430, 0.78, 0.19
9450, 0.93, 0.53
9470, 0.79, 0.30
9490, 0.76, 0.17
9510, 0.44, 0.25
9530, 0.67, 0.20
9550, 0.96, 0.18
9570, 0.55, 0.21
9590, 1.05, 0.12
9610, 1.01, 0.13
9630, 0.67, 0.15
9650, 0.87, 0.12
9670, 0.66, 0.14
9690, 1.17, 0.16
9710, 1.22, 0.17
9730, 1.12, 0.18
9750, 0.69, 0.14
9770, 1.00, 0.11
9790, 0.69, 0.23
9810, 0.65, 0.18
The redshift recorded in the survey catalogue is 0.10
